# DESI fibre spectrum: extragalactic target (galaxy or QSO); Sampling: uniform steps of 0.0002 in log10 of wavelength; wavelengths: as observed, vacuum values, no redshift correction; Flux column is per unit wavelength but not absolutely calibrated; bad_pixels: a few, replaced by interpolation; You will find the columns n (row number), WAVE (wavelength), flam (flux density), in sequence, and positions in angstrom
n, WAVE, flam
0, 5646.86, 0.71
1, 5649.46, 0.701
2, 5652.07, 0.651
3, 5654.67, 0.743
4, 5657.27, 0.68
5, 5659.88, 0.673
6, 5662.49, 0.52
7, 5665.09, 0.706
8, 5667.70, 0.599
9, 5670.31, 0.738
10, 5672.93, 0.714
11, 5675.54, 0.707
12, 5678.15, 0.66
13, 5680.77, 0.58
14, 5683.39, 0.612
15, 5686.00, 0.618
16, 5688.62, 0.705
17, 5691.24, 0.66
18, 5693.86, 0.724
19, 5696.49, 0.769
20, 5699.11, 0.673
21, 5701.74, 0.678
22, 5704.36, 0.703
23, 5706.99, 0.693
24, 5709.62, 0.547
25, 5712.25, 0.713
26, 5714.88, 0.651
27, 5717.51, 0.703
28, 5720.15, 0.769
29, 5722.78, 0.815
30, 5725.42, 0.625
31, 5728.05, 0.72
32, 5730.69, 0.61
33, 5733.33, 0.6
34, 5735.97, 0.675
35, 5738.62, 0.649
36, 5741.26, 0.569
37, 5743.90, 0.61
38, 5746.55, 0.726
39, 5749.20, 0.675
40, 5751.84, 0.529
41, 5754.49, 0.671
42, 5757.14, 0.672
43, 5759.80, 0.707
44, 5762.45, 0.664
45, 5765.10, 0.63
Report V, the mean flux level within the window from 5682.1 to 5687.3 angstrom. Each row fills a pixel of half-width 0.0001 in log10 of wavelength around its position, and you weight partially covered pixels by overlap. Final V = 0.616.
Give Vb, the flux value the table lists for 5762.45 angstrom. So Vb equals 0.664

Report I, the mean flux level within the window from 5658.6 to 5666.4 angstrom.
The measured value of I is 0.633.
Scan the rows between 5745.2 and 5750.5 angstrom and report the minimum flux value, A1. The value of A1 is 0.675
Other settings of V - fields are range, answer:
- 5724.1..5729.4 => 0.673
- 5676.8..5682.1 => 0.62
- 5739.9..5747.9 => 0.635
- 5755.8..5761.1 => 0.688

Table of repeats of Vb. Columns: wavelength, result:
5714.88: 0.651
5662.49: 0.52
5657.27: 0.68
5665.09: 0.706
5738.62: 0.649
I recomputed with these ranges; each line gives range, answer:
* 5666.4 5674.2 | 0.683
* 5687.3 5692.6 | 0.683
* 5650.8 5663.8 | 0.654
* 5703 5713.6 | 0.664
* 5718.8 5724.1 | 0.791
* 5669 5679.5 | 0.704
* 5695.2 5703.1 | 0.707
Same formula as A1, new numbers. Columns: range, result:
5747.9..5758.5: 0.529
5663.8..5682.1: 0.58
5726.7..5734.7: 0.6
